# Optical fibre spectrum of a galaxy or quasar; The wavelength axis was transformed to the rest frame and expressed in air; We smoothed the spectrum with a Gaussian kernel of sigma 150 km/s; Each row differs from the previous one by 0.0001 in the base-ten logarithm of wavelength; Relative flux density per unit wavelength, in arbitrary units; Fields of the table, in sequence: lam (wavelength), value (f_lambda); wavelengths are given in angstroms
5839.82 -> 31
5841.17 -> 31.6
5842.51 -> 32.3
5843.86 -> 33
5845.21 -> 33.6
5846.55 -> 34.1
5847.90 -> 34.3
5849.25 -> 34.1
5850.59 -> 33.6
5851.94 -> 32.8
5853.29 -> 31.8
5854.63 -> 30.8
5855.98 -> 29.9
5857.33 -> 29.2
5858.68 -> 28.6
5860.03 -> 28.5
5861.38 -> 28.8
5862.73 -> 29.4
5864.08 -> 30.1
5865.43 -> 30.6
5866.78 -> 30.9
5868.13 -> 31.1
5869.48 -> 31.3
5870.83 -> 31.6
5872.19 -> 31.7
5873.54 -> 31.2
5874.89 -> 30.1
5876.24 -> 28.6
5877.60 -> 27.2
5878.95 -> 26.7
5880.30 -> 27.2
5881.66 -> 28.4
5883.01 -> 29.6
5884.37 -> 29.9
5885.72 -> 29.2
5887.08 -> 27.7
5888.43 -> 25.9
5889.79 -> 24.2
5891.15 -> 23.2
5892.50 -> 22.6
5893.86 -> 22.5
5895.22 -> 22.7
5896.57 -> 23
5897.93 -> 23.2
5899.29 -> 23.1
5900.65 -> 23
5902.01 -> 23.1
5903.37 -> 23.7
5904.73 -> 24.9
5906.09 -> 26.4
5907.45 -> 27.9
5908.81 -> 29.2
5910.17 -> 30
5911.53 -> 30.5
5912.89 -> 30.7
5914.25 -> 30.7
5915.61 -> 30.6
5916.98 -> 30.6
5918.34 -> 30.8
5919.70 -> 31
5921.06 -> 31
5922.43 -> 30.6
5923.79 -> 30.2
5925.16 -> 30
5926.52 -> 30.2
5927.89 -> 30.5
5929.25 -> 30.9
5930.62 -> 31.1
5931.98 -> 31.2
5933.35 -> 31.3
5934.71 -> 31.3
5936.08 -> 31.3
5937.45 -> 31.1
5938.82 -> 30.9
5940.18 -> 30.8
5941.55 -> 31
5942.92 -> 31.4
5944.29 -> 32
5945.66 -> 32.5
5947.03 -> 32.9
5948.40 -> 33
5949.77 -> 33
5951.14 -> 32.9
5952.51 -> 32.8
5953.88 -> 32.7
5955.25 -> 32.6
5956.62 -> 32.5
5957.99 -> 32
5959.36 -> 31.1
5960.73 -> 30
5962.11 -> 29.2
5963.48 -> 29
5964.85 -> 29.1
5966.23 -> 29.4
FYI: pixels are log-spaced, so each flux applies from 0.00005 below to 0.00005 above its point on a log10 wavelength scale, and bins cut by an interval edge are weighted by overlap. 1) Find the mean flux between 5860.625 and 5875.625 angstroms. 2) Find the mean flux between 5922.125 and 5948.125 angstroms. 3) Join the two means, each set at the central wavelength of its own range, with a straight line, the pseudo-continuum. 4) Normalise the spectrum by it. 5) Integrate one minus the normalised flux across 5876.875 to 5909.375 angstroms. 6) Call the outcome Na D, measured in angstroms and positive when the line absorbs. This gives 5.5 angstroms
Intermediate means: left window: 30.6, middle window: 25.6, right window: 31.1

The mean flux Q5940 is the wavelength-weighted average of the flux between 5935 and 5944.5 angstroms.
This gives 31.2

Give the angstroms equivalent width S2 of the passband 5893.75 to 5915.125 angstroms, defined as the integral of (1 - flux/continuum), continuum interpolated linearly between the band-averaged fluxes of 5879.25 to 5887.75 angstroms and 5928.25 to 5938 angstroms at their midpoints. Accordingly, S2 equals 2.6 angstroms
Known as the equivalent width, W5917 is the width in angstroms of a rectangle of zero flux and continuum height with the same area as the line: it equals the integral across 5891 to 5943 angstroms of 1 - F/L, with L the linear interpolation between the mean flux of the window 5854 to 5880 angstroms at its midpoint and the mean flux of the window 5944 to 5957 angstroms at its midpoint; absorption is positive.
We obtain 5.17 angstroms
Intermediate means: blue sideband 29.8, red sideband 32.7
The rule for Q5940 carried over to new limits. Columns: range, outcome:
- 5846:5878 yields 30.9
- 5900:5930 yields 28.9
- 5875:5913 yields 26.2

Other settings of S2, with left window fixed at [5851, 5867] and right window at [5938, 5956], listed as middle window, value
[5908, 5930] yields 0.8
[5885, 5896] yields 2.2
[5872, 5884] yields 0.7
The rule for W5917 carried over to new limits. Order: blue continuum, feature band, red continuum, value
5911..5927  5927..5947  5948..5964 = -0.1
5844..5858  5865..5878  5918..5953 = 0.7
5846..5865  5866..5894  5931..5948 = 2.7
